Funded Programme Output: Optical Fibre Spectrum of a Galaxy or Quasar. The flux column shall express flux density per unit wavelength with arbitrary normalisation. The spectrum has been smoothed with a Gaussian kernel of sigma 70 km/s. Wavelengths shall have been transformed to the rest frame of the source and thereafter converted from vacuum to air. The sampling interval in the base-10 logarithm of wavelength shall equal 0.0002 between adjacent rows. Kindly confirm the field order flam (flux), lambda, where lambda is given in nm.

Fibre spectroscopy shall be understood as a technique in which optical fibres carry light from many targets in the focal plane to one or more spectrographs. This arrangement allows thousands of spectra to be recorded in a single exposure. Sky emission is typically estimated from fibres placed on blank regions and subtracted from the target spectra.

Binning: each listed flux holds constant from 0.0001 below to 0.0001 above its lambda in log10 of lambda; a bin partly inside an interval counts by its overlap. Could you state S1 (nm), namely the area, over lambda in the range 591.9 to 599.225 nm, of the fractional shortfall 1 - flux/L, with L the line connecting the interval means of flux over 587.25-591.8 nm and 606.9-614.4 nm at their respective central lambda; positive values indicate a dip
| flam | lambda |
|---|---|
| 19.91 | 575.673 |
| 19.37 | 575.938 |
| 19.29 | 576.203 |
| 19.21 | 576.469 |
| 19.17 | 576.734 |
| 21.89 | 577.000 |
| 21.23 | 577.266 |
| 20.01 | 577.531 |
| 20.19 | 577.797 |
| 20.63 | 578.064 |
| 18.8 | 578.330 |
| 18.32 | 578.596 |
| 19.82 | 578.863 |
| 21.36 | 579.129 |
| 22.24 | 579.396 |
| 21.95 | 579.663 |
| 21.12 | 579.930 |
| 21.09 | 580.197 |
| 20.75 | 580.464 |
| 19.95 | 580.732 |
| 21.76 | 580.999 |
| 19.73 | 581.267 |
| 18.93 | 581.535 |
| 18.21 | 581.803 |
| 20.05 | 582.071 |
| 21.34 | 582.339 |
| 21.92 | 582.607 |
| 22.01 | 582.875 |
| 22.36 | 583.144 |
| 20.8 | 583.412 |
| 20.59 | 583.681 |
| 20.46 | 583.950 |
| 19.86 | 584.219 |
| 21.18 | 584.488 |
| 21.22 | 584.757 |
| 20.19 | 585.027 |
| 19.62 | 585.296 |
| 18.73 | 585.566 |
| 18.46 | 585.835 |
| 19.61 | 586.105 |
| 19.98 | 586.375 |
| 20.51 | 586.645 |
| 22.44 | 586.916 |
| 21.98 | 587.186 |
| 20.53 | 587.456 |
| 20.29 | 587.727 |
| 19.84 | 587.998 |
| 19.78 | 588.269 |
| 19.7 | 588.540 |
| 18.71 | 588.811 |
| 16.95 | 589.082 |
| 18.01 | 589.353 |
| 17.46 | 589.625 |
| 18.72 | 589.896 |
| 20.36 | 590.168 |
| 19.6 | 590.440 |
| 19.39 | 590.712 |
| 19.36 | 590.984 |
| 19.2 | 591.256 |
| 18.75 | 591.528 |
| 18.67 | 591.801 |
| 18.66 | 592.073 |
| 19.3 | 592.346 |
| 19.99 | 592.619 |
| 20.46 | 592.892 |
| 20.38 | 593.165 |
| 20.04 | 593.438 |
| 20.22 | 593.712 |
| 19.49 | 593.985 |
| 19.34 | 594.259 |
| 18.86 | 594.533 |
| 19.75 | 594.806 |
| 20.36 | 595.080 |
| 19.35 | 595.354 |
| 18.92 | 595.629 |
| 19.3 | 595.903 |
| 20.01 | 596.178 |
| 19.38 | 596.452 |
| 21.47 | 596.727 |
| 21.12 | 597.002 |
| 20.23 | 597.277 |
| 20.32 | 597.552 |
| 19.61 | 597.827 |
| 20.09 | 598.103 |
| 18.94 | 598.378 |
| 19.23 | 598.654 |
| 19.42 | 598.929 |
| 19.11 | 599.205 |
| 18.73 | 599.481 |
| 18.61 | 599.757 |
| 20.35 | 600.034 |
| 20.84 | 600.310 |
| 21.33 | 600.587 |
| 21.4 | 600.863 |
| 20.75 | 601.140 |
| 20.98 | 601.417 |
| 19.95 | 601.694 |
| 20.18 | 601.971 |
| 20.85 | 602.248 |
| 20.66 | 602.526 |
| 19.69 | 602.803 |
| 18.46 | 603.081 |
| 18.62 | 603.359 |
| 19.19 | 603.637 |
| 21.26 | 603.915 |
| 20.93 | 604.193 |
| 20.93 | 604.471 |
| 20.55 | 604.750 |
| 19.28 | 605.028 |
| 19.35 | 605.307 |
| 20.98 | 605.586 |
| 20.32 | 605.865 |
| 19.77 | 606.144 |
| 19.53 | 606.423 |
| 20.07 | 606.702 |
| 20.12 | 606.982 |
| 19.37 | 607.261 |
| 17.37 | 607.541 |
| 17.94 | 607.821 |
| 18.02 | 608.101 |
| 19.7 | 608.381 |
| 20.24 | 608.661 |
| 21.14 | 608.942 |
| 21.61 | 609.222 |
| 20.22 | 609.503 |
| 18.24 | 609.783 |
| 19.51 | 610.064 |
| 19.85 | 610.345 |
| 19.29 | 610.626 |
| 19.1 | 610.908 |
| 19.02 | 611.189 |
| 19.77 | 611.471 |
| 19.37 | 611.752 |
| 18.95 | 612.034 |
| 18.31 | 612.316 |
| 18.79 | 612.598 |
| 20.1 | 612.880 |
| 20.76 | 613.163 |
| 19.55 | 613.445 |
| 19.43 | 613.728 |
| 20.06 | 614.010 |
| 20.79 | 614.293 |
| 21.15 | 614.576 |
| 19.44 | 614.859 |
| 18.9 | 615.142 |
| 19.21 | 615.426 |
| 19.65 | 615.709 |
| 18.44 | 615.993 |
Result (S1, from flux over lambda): -0.182 nm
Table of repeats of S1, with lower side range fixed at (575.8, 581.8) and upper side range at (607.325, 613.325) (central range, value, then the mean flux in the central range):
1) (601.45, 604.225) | -0.05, 20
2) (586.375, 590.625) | 0.07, 19.7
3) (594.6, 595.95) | 0.02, 19.5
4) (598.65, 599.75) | 0.04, 19.1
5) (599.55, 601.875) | -0.10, 20.5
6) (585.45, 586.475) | 0.05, 19.2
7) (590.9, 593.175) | 0.06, 19.4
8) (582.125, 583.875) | -0.11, 21.4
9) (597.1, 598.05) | -0.02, 20.1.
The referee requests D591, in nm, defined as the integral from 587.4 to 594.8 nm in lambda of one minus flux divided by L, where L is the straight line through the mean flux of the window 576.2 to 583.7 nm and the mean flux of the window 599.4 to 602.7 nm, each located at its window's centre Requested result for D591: 0.410 nm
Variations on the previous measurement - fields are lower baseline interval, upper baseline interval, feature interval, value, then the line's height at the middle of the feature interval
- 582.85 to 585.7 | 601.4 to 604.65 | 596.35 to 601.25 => 0.04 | 20.2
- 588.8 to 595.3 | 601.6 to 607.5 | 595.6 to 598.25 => -0.07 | 19.5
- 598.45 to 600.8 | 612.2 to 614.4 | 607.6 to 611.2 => 0.04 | 19.7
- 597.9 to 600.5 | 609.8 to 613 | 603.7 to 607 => -0.15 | 19.4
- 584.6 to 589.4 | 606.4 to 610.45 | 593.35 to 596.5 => 0.02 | 19.7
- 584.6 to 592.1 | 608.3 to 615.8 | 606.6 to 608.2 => 0.07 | 19.7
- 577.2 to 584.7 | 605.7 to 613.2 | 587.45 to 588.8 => 0.03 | 20.3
